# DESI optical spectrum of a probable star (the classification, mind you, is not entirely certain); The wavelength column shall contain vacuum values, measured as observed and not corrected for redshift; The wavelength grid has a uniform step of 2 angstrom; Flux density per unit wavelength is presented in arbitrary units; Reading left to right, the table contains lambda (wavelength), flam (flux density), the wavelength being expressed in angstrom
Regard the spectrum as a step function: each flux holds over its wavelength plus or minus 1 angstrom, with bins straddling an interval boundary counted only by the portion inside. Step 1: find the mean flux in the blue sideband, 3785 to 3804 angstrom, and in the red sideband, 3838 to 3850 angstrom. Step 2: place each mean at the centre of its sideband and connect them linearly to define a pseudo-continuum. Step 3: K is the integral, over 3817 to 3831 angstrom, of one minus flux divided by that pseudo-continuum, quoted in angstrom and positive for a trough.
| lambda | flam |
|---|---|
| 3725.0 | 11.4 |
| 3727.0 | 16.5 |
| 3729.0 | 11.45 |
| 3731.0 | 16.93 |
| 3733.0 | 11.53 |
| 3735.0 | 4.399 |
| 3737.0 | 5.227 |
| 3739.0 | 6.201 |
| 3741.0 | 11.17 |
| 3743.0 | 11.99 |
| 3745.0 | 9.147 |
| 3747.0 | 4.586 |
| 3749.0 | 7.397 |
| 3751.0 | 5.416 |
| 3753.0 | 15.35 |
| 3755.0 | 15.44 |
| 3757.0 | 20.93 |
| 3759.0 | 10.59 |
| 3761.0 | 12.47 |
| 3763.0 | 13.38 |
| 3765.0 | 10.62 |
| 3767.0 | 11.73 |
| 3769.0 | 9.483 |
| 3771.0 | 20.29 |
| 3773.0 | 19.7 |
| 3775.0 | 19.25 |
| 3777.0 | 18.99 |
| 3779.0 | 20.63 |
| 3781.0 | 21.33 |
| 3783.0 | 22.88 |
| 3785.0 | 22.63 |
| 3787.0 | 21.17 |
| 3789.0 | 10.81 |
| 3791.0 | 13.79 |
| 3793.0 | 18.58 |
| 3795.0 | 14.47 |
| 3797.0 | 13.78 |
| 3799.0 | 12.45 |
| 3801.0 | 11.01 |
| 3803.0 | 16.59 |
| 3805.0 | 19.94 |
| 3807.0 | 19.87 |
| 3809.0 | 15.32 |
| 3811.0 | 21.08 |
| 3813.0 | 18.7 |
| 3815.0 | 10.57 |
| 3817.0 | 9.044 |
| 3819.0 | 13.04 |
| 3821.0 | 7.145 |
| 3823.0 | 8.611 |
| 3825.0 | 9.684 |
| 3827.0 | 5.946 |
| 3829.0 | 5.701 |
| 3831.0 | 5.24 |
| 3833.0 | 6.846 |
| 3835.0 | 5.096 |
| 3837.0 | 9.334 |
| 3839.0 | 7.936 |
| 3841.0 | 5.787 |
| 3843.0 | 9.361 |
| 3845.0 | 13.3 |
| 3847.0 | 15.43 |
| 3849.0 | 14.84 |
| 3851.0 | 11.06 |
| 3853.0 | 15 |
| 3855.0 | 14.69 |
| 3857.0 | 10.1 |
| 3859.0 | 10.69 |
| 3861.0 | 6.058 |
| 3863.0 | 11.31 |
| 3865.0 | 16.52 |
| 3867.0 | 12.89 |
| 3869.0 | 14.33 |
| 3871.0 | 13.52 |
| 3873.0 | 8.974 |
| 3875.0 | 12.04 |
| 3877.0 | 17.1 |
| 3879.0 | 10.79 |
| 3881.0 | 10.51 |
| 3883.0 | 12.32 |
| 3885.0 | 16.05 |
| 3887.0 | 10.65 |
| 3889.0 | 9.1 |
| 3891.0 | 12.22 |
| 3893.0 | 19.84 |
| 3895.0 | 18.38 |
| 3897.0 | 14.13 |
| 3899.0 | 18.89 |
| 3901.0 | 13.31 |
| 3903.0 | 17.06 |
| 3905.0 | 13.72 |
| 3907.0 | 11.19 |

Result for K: 5.1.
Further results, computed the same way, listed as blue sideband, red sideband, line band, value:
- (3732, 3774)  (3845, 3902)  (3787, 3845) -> 1.9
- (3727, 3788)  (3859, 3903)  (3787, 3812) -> -4.1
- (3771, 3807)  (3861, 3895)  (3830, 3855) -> 7.8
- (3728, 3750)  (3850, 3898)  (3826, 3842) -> 7.2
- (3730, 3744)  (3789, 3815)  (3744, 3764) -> -0.2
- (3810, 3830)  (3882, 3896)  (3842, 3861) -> 0.0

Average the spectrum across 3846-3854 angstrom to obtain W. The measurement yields 14.1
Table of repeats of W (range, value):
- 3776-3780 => 19.8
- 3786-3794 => 16.1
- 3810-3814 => 19.9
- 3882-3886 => 14.2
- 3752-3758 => 17.2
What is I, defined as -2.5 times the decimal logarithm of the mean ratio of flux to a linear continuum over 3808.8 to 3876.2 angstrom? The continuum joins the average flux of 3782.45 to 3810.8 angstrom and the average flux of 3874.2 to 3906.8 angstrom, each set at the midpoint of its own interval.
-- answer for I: 0.363 mag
